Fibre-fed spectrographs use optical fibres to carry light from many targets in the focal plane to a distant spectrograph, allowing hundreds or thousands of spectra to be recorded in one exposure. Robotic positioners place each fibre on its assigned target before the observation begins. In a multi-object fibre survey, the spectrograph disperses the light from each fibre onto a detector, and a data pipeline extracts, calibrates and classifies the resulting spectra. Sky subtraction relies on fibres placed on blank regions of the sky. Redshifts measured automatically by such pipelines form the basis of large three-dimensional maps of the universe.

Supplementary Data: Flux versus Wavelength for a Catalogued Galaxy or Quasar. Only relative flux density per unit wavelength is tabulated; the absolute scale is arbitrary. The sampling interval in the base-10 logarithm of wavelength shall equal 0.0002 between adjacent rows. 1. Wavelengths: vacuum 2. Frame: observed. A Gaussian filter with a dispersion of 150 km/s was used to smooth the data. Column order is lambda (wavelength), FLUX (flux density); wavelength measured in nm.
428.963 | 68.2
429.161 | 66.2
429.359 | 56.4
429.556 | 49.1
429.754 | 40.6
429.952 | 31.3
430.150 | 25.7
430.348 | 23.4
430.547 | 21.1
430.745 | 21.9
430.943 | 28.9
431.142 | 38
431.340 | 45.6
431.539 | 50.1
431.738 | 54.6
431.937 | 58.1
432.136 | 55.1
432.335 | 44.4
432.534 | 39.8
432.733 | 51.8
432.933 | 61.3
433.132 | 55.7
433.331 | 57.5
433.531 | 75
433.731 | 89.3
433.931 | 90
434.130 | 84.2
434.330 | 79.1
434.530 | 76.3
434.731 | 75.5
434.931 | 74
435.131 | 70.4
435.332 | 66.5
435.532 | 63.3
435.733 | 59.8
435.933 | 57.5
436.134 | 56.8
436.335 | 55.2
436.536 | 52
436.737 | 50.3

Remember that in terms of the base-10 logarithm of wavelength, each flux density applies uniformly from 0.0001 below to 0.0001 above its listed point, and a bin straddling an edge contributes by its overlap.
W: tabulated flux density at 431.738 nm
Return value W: 54.6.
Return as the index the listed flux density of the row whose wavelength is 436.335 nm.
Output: 55.2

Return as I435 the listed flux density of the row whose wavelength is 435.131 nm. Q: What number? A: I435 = 70.4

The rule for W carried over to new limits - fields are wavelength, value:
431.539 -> 50.1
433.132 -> 55.7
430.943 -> 28.9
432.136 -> 55.1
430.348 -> 23.4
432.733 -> 51.8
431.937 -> 58.1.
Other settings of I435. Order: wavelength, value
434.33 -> 79.1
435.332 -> 66.5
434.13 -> 84.2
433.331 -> 57.5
